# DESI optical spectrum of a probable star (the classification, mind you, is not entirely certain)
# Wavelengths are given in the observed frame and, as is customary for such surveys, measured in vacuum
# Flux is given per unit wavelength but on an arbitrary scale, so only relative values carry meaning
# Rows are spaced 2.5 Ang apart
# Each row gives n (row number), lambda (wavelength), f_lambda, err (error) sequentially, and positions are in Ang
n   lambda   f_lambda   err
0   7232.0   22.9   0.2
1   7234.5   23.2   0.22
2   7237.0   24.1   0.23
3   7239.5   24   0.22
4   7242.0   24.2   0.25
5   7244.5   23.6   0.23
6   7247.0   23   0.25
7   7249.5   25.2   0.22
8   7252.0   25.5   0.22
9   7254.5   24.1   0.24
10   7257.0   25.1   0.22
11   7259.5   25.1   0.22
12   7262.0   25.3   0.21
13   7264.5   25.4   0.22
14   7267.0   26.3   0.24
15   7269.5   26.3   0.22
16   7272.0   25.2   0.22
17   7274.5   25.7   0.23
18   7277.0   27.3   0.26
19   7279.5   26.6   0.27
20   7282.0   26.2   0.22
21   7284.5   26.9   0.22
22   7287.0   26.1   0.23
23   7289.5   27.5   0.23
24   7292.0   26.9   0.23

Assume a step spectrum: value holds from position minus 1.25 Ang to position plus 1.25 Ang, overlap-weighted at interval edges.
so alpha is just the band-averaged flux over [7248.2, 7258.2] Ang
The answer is 25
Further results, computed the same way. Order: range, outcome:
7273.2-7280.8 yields 26.5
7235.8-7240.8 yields 24.1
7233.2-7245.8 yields 23.8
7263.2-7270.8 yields 26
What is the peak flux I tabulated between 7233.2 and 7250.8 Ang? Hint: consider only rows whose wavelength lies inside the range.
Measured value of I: 25.2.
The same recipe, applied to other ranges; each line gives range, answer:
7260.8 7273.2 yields 26.3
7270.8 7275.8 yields 25.7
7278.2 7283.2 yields 26.6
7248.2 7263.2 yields 25.5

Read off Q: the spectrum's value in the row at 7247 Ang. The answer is 23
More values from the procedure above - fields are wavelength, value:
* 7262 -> 25.3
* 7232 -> 22.9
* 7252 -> 25.5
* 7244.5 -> 23.6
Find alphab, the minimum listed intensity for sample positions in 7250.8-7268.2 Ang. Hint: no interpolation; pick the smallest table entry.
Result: 24.1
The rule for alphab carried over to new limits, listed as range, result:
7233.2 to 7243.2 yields 23.2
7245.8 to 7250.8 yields 23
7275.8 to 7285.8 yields 26.2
